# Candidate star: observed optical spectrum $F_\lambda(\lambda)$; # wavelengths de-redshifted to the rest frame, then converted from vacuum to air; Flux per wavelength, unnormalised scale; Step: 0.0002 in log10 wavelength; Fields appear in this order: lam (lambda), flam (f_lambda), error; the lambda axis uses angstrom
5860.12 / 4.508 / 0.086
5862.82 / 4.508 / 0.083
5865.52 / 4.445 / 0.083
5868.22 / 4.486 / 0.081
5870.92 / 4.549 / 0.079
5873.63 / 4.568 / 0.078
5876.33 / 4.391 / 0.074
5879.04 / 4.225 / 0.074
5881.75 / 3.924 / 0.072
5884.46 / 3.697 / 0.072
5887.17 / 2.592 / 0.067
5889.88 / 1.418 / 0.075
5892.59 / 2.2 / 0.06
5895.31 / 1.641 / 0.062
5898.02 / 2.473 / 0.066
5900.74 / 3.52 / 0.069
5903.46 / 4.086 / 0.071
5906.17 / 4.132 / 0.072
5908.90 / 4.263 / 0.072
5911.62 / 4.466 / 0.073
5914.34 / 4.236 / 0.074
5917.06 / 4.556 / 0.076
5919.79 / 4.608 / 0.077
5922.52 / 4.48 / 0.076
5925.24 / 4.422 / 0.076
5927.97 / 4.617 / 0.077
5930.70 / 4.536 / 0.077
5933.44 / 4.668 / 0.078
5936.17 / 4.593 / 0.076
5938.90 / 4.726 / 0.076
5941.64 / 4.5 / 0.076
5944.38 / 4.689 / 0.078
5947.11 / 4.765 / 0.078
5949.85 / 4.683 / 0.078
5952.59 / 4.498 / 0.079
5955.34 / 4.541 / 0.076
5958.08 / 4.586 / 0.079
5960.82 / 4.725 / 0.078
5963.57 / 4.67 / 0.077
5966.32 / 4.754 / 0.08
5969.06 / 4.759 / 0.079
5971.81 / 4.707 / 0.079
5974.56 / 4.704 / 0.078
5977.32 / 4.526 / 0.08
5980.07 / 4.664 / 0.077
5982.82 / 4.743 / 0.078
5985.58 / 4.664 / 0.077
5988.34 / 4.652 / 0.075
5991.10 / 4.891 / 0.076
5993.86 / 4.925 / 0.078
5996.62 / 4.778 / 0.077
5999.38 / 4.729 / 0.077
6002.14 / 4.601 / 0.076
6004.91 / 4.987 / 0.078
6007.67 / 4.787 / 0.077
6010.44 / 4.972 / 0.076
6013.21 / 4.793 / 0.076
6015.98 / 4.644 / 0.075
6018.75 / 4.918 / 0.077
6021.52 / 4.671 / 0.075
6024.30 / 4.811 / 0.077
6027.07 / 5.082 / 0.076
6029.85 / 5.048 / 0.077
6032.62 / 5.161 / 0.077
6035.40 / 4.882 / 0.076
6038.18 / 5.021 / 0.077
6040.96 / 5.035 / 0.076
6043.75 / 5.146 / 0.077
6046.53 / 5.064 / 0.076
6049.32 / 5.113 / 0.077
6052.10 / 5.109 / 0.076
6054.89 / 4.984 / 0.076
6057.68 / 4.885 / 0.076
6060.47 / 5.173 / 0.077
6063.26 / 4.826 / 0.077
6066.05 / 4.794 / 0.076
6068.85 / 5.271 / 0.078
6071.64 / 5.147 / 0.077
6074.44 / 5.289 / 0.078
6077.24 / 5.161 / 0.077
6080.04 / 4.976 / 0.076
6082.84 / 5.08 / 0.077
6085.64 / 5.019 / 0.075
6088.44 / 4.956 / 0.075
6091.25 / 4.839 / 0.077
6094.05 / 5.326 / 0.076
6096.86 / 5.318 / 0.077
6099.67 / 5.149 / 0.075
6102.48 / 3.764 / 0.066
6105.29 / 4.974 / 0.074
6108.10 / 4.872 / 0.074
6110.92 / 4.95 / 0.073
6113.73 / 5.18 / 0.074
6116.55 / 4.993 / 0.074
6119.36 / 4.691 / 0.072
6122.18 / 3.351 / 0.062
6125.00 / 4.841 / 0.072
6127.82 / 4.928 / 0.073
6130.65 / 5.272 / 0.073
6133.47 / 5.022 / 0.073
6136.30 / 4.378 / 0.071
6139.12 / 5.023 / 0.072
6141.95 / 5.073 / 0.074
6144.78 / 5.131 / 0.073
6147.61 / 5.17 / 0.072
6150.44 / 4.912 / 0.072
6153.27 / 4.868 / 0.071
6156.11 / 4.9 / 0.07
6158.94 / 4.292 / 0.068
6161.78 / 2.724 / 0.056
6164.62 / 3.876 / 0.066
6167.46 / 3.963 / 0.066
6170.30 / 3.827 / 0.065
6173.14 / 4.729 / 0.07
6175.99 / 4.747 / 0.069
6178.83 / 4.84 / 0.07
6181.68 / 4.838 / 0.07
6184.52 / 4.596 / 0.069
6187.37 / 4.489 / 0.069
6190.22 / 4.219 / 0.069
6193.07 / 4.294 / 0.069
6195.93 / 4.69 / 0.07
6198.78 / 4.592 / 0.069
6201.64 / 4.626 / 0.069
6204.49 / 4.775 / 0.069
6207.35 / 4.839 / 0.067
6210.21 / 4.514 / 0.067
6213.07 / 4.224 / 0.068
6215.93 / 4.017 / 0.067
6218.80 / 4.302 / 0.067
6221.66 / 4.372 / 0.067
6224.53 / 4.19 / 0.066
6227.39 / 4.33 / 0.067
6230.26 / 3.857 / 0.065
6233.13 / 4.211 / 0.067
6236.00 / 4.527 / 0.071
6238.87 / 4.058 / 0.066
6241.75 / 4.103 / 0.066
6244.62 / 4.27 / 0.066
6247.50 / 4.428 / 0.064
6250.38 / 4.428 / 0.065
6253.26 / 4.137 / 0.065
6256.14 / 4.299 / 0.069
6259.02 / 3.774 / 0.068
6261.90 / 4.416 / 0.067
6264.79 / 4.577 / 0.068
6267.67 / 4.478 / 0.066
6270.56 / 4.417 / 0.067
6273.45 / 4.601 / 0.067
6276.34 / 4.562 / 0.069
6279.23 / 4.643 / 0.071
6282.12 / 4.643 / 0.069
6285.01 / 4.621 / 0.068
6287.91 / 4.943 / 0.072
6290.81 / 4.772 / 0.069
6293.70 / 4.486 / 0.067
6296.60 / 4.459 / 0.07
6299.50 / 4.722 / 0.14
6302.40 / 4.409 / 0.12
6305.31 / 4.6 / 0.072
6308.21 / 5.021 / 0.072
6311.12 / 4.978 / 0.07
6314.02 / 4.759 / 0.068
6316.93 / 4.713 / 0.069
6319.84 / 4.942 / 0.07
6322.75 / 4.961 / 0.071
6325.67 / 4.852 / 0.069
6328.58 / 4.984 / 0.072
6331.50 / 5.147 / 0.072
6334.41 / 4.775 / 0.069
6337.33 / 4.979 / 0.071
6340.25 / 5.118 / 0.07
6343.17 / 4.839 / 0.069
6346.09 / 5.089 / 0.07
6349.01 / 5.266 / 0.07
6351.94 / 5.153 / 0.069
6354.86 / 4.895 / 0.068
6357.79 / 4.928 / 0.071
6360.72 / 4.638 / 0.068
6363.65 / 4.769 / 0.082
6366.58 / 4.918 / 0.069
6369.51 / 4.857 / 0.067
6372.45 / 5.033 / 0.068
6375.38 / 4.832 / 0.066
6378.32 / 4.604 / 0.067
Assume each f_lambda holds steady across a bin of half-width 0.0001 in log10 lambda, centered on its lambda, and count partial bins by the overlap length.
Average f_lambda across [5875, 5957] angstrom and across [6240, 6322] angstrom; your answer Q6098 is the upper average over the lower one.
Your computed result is 1.1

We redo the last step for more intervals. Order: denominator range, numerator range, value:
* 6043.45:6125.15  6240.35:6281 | 0.88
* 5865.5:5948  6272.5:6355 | 1.20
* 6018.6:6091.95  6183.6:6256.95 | 0.87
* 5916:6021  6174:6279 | 0.94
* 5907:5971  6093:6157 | 1.06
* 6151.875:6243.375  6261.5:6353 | 1.10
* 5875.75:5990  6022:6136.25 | 1.18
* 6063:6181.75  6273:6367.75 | 1.01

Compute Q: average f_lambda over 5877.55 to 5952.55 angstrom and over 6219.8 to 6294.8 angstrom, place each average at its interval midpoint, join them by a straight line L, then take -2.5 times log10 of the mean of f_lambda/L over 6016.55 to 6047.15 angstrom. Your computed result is -0.21 mag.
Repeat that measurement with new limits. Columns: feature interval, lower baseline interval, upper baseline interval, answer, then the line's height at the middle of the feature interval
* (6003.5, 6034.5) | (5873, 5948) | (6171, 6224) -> -0.17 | 4.17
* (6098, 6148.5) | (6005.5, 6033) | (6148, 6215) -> -0.05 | 4.61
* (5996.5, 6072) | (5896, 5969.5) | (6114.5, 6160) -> -0.08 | 4.6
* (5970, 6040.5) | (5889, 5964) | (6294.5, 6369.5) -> -0.13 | 4.27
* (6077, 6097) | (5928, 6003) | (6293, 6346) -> -0.07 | 4.73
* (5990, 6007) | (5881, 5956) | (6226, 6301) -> -0.18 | 4.08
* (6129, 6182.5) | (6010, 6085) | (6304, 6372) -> 0.08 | 4.97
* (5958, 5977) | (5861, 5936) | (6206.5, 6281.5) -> -0.17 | 4.01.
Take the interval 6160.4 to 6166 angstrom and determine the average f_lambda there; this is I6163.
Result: 3.3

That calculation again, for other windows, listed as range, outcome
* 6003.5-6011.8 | 4.91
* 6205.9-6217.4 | 4.4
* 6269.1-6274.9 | 4.51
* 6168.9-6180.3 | 4.54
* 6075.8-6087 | 5.06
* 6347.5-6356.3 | 5.11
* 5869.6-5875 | 4.56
